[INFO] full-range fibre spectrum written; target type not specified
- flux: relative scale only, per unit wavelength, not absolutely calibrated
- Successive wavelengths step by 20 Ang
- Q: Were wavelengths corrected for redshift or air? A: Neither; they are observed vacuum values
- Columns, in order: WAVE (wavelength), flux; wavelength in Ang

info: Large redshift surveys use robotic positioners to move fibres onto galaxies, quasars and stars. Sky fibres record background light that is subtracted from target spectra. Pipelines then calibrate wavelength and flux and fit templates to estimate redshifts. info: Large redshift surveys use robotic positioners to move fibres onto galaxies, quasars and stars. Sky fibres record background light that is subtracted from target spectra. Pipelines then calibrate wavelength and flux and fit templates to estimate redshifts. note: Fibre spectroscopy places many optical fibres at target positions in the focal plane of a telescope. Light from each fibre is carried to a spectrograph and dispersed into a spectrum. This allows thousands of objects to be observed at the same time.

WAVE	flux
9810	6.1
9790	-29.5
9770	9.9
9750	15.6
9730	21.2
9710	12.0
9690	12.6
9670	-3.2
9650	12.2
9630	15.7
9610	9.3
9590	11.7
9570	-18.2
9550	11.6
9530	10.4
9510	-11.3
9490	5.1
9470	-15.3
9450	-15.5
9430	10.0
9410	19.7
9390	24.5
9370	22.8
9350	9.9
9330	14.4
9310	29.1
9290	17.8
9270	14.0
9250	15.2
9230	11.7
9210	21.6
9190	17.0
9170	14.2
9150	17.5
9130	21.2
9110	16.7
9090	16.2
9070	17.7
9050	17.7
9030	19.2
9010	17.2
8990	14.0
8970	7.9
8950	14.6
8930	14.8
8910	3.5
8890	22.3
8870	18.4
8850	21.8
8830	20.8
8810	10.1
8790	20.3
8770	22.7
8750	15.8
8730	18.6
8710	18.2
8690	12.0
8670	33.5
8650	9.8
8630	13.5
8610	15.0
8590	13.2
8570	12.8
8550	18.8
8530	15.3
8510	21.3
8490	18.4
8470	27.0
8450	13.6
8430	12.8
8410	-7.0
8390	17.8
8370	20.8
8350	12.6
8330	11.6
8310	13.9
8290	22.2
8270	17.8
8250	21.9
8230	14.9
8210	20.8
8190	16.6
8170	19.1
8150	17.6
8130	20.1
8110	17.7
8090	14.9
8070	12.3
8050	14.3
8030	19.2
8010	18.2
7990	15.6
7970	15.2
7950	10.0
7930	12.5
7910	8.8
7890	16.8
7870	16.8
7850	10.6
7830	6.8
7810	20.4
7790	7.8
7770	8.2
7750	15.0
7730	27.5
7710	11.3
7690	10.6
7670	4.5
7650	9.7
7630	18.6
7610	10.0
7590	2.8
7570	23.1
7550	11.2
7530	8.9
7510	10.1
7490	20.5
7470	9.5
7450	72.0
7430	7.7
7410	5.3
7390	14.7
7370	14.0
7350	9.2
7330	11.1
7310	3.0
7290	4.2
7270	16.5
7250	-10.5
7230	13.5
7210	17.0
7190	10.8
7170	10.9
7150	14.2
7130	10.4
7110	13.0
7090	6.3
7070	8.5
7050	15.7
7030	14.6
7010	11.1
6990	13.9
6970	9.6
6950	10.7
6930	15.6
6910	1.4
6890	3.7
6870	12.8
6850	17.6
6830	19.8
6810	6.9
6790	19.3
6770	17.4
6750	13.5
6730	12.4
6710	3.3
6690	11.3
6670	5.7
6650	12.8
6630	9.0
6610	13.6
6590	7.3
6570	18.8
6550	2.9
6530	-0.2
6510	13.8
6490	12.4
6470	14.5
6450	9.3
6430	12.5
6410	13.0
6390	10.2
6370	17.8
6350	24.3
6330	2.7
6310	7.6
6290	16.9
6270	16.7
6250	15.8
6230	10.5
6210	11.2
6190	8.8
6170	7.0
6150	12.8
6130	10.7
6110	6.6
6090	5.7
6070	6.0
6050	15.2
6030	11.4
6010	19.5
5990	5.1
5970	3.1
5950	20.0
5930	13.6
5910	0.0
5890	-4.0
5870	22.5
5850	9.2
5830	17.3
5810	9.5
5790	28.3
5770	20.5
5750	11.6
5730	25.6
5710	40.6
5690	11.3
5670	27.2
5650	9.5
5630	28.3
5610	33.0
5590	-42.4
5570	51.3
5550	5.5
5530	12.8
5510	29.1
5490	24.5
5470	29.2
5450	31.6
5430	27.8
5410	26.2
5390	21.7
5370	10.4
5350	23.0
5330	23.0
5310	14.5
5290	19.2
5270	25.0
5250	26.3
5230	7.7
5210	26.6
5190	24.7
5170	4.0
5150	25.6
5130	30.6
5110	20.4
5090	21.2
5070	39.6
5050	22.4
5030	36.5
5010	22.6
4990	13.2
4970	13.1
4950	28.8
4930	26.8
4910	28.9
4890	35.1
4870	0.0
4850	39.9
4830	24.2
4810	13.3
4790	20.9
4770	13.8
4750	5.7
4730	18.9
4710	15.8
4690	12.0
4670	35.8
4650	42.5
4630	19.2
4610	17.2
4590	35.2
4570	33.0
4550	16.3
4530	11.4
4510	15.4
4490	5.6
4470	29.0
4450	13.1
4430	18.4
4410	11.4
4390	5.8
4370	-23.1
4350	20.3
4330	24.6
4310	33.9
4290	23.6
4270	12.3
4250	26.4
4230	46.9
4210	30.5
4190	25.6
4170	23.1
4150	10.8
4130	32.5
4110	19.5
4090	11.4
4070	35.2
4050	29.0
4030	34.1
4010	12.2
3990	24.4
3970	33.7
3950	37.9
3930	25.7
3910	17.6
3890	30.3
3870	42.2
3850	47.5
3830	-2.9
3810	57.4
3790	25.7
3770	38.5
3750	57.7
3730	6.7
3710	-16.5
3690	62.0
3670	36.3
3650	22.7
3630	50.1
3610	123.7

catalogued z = 1.00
